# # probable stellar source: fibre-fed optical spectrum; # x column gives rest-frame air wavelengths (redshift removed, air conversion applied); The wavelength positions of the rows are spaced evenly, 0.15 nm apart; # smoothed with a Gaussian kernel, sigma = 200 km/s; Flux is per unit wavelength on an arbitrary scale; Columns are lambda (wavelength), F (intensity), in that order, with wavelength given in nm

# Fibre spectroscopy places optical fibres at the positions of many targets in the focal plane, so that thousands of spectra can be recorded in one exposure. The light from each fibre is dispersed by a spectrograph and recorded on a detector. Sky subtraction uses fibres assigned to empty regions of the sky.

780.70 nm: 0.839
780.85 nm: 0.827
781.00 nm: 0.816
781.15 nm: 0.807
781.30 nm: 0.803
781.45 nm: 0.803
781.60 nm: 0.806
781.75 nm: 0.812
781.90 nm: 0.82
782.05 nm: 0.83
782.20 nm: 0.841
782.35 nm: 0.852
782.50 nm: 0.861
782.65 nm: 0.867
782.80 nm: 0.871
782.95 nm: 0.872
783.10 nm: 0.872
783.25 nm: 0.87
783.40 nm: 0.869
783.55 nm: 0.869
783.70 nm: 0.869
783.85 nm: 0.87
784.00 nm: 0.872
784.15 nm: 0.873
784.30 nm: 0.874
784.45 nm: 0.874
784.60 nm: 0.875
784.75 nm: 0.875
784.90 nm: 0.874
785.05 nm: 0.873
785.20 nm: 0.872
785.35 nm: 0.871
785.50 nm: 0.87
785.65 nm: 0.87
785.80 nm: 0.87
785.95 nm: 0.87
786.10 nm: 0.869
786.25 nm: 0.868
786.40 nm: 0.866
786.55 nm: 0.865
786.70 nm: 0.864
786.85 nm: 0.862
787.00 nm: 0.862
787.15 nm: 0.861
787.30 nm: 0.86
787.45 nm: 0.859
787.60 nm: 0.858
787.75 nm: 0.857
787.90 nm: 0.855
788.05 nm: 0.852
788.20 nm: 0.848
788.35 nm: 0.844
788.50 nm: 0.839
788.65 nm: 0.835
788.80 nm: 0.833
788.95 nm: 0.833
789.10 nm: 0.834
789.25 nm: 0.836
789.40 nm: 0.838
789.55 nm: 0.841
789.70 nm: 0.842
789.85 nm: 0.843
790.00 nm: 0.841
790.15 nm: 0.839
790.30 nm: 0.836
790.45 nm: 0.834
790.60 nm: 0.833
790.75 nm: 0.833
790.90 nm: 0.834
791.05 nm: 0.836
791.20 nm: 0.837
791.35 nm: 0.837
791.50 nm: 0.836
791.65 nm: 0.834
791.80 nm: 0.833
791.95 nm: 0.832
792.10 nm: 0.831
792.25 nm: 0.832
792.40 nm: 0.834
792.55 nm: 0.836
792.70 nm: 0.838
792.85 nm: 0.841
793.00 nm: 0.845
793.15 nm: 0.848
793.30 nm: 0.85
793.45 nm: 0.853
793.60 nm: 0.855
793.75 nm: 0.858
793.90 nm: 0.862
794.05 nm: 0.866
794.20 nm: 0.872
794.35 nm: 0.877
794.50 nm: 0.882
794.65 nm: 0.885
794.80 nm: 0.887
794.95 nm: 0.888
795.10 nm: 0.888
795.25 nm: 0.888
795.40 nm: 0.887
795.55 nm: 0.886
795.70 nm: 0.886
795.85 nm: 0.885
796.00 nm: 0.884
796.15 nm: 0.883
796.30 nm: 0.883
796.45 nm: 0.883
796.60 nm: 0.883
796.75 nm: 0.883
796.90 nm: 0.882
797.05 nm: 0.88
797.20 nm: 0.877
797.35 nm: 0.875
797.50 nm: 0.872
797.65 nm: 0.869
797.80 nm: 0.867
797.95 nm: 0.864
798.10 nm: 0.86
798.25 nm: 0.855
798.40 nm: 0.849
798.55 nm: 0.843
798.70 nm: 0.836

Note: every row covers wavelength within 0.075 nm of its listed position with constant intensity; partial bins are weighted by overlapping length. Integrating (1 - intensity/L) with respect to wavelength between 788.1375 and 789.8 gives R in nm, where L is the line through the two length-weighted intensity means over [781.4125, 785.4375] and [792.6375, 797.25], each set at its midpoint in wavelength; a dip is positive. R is 0.05 nm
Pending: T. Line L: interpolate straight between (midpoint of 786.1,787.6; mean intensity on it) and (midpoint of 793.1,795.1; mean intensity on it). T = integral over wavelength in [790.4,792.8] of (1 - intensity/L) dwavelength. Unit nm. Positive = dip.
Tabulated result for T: 0.09 nm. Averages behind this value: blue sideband 0.863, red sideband 0.869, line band 0.834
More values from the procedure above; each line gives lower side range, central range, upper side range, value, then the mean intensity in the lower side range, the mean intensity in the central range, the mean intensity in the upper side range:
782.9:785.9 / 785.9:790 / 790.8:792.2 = 0.008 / 0.872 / 0.851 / 0.834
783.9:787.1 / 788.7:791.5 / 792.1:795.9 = 0.098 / 0.87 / 0.837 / 0.864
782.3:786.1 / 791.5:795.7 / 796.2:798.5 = 0.061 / 0.87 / 0.859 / 0.872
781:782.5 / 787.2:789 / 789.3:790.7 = -0.030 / 0.821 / 0.848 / 0.838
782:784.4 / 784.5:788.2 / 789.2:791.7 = -0.055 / 0.865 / 0.865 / 0.837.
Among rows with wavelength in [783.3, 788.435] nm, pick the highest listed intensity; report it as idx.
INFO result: 0.875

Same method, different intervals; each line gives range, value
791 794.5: 0.882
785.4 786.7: 0.87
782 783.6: 0.872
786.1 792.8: 0.869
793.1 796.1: 0.888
